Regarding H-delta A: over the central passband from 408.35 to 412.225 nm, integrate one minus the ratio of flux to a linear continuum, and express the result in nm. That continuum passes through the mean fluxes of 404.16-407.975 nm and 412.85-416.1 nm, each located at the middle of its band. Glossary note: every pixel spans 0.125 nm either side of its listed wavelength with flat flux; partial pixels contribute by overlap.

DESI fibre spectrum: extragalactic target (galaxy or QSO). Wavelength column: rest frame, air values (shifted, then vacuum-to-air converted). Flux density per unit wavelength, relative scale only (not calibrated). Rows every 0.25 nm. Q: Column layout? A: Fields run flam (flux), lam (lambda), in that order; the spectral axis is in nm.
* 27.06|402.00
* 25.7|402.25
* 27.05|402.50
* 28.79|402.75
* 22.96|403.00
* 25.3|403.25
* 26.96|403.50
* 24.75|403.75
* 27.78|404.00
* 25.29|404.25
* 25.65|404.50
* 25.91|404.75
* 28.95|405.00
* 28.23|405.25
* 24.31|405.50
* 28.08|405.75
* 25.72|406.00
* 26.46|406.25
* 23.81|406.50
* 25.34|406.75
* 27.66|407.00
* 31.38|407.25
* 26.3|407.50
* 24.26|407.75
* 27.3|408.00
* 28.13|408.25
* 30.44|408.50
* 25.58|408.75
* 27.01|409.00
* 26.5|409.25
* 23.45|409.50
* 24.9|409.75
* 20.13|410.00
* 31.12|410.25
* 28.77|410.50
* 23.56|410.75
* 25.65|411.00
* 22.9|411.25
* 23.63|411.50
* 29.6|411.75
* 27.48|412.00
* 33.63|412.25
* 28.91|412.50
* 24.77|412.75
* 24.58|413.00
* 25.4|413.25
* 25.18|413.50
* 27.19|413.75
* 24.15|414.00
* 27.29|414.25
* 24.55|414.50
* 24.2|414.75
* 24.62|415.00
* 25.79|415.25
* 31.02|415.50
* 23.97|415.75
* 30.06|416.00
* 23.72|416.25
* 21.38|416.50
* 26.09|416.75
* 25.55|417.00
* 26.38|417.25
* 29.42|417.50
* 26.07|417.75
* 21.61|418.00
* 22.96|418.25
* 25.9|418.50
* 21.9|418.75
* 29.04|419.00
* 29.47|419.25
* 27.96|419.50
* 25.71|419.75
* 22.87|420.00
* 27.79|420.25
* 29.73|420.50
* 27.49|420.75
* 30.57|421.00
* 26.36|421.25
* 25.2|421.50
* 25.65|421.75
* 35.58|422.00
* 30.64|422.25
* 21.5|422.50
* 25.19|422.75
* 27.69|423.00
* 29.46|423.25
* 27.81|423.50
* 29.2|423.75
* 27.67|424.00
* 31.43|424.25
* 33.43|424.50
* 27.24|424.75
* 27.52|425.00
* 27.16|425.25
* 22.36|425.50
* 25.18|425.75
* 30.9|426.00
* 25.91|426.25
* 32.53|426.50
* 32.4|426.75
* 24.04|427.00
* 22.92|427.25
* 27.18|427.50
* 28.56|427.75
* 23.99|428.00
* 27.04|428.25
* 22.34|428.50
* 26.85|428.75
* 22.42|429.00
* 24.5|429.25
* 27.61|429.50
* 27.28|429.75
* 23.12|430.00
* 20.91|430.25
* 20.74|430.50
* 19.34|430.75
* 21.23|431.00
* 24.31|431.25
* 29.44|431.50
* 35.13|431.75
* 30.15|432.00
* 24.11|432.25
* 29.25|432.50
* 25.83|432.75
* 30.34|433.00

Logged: 0.00 nm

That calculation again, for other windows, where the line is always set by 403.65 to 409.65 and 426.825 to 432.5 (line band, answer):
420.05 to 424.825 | -0.49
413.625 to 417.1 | 0.06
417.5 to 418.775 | 0.08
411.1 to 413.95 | -0.03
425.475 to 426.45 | -0.06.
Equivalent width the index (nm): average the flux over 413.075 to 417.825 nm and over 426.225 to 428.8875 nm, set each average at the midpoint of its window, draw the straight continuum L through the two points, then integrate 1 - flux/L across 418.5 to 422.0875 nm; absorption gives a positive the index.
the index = -0.16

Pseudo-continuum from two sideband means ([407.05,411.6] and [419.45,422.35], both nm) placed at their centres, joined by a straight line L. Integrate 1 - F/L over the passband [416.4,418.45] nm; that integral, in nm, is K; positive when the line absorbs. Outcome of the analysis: 0.18 nm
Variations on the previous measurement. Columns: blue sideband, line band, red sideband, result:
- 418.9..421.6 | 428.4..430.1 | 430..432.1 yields 0.03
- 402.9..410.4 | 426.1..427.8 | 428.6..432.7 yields -0.14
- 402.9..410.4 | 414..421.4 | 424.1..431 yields 0.01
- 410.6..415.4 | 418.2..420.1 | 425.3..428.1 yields 0.04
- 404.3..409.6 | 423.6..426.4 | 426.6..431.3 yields -0.34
